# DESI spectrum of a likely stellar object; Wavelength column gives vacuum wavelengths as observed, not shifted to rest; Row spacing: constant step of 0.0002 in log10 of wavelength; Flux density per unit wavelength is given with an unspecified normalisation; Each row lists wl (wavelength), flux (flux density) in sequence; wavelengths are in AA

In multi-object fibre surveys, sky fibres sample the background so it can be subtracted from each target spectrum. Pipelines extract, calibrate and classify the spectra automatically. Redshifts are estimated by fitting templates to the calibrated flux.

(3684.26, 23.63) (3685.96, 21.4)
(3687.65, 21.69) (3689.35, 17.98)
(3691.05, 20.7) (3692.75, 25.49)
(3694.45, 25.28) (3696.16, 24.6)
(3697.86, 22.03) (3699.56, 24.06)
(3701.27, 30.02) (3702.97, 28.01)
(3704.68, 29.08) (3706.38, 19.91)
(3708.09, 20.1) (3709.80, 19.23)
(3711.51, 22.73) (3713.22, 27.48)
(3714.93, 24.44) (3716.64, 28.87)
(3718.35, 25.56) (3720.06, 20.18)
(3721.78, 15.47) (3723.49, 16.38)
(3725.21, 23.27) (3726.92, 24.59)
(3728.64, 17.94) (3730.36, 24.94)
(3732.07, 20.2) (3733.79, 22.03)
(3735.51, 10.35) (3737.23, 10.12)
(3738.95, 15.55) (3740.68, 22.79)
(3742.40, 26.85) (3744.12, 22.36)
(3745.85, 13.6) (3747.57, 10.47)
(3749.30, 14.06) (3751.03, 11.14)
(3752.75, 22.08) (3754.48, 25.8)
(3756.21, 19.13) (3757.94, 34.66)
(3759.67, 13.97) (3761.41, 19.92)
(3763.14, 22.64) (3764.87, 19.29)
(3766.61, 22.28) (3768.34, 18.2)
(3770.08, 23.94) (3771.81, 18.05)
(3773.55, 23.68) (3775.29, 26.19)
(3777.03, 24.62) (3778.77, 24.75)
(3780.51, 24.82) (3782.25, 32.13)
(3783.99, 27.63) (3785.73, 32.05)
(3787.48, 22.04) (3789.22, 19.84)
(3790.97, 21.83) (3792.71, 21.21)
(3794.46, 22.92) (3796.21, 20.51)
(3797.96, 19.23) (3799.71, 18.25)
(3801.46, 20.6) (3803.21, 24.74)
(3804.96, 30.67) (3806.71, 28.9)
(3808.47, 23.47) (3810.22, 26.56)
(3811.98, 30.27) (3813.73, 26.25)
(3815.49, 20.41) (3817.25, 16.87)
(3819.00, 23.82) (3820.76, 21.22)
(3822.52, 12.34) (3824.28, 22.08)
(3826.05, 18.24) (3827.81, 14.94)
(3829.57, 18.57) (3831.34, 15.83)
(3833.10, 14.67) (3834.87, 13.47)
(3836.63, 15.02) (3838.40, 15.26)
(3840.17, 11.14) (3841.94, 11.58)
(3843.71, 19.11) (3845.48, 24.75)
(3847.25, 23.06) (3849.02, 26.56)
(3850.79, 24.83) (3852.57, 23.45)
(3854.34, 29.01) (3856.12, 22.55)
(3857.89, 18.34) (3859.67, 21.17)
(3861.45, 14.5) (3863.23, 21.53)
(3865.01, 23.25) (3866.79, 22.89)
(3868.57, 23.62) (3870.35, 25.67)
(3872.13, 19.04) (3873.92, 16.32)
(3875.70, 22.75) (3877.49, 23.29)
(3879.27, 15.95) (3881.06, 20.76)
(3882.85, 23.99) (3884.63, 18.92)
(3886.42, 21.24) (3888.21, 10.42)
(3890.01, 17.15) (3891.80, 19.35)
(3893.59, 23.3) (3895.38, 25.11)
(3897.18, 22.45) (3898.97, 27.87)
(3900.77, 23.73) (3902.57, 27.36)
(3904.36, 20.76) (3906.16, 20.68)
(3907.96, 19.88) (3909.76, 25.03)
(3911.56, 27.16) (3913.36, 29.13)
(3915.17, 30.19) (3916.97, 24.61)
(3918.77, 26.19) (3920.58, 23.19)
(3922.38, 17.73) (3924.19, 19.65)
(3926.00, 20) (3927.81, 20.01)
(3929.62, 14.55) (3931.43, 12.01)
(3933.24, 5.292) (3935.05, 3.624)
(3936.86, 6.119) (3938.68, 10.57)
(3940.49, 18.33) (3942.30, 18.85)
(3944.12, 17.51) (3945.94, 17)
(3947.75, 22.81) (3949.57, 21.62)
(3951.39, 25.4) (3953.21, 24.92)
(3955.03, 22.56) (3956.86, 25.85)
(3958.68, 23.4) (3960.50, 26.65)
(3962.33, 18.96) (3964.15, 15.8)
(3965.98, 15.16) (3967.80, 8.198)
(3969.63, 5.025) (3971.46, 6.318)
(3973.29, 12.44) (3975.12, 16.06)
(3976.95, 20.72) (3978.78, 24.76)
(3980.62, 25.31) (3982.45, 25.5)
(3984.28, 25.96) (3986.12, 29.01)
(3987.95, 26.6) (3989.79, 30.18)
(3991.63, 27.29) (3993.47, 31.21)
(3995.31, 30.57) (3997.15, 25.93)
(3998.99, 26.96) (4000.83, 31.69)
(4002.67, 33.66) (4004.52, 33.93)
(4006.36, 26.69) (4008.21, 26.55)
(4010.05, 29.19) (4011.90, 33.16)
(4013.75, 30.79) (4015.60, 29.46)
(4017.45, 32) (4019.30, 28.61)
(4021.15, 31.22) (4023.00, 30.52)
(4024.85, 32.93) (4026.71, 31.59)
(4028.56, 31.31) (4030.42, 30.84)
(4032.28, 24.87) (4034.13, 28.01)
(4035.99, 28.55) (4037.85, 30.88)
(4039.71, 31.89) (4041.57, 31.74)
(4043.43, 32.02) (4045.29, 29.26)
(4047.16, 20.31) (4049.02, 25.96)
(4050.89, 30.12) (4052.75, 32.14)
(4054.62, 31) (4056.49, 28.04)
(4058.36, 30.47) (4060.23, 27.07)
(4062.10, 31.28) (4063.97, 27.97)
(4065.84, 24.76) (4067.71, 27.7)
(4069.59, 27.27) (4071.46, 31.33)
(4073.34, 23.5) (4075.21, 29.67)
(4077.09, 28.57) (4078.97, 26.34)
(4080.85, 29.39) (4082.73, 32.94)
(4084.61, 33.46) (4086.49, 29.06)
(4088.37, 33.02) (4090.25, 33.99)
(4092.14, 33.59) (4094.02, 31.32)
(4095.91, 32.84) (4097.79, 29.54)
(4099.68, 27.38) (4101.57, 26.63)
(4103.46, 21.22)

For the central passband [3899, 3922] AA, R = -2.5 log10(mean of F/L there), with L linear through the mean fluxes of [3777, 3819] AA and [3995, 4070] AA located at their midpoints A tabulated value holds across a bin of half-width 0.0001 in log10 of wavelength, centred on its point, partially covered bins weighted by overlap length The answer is 0.082 mag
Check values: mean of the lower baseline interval 24.2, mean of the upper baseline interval 29.5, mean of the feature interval 24.8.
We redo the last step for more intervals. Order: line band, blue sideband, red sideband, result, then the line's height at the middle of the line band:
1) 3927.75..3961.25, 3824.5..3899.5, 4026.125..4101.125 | 0.33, 23.9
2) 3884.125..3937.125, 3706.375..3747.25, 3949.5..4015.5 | 0.14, 23.1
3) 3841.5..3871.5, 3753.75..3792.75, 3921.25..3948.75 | -0.17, 19.1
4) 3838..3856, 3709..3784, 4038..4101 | 0.13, 23.8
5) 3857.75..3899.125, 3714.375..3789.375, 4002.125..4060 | 0.21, 25.2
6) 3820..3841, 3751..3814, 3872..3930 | 0.38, 22.8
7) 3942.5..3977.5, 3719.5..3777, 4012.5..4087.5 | 0.41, 26.5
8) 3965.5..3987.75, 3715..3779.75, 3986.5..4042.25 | 0.49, 28.6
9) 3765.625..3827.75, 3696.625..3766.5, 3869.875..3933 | -0.09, 21.2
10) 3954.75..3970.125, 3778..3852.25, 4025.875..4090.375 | 0.40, 26.2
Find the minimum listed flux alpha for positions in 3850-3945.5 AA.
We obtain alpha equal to 3.624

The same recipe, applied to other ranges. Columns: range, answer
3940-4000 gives 5.025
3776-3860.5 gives 11.14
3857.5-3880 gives 14.5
